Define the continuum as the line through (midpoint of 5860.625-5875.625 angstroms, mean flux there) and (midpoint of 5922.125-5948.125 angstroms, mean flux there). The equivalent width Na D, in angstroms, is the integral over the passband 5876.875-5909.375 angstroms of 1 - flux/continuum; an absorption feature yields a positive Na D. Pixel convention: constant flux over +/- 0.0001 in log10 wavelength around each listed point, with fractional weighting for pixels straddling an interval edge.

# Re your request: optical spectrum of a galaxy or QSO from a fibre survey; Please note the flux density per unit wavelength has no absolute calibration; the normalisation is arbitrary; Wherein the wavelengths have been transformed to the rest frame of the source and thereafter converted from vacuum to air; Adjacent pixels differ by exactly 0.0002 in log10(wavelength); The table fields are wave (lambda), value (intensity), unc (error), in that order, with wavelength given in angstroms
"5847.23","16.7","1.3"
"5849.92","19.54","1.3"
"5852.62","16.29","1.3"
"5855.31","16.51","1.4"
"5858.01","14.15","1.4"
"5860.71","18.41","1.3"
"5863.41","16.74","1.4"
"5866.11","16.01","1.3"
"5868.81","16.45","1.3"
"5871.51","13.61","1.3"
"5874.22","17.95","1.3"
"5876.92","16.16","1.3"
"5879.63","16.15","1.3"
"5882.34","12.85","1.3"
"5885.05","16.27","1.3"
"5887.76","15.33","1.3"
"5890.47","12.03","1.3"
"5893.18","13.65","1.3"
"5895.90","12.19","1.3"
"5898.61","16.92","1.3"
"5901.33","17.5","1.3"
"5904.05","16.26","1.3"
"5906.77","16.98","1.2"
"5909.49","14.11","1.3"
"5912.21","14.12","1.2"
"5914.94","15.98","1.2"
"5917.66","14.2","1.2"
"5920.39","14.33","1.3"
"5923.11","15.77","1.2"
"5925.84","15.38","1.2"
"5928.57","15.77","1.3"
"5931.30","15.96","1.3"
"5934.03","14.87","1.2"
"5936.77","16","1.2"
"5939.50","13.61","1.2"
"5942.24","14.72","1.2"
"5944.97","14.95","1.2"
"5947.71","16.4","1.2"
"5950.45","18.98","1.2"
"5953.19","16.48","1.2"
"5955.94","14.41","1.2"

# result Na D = 1.74 angstroms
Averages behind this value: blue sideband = 16.4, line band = 15.1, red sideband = 15.3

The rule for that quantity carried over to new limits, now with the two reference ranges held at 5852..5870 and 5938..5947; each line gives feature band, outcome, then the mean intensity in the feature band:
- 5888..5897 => 1.56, 13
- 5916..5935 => -0.30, 15.2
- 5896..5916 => -0.45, 15.7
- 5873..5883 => 0.04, 16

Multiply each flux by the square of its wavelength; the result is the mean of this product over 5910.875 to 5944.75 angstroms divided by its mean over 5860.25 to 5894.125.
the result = 0.99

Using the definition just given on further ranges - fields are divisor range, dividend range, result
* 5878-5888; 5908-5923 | 0.98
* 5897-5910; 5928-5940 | 0.94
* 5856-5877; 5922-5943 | 0.96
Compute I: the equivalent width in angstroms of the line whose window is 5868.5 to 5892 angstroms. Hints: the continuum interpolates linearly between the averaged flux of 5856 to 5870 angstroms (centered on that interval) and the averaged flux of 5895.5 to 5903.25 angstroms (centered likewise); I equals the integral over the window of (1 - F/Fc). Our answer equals 1.54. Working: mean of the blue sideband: 16.4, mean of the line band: 15.1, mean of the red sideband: 16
